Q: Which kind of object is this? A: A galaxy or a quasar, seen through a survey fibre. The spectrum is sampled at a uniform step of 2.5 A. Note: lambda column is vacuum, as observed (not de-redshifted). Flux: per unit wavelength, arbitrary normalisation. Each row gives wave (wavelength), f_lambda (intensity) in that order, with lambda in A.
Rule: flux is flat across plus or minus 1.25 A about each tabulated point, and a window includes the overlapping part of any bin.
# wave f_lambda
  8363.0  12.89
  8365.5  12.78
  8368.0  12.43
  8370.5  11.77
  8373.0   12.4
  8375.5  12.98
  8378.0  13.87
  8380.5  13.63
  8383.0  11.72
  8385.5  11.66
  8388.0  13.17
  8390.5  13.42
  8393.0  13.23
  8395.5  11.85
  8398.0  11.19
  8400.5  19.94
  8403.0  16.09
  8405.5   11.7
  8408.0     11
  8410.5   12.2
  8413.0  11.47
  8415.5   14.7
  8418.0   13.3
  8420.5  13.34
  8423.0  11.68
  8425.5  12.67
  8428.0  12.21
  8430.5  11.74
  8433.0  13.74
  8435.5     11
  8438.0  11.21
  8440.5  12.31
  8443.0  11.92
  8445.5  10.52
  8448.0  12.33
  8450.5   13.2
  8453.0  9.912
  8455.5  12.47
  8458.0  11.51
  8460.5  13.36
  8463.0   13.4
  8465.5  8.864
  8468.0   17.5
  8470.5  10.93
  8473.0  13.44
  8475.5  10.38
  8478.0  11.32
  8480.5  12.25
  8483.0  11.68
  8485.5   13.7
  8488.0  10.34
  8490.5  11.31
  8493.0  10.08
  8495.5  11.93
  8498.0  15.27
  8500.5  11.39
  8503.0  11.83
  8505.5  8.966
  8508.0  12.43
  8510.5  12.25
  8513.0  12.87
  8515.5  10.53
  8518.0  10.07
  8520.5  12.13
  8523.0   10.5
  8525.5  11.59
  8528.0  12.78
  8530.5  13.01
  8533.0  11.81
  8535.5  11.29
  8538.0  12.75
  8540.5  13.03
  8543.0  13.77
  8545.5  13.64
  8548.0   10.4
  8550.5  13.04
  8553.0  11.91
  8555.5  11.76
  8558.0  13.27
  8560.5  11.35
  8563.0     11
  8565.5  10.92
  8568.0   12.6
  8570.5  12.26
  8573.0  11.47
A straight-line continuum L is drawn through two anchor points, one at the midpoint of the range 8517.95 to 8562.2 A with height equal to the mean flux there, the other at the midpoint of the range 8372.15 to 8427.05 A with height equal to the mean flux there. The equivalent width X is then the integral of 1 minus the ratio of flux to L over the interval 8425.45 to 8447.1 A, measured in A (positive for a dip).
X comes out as 1.6 A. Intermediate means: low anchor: 13.1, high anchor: 12.2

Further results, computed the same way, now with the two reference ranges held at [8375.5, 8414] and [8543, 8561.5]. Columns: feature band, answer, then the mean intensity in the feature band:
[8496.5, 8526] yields 2.0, 11.7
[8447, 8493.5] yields 2.5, 12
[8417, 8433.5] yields 0.4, 12.6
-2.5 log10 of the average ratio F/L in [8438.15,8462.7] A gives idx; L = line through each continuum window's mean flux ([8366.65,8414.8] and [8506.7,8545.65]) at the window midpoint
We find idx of 0.05 mag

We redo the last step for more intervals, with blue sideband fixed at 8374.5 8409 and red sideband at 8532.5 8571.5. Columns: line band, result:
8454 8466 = 0.06 mag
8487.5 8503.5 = 0.07 mag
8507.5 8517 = 0.05 mag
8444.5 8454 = 0.12 mag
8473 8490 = 0.08 mag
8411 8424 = 0.02 mag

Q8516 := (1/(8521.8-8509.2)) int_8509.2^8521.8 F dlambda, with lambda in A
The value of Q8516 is 11.6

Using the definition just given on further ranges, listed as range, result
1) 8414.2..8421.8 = 13.8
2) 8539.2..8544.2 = 13.4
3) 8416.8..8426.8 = 12.7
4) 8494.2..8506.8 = 11.9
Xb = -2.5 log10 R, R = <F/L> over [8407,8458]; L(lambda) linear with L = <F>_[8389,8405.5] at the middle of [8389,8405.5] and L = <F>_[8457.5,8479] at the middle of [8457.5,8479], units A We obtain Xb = 0.09 mag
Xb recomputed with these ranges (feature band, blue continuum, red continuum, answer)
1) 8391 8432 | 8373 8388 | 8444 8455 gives -0.068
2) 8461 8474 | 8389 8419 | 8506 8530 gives -0.039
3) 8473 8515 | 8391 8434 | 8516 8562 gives 0.059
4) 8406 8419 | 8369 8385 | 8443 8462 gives -0.013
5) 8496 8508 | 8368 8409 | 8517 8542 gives 0.021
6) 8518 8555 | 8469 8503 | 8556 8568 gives -0.035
